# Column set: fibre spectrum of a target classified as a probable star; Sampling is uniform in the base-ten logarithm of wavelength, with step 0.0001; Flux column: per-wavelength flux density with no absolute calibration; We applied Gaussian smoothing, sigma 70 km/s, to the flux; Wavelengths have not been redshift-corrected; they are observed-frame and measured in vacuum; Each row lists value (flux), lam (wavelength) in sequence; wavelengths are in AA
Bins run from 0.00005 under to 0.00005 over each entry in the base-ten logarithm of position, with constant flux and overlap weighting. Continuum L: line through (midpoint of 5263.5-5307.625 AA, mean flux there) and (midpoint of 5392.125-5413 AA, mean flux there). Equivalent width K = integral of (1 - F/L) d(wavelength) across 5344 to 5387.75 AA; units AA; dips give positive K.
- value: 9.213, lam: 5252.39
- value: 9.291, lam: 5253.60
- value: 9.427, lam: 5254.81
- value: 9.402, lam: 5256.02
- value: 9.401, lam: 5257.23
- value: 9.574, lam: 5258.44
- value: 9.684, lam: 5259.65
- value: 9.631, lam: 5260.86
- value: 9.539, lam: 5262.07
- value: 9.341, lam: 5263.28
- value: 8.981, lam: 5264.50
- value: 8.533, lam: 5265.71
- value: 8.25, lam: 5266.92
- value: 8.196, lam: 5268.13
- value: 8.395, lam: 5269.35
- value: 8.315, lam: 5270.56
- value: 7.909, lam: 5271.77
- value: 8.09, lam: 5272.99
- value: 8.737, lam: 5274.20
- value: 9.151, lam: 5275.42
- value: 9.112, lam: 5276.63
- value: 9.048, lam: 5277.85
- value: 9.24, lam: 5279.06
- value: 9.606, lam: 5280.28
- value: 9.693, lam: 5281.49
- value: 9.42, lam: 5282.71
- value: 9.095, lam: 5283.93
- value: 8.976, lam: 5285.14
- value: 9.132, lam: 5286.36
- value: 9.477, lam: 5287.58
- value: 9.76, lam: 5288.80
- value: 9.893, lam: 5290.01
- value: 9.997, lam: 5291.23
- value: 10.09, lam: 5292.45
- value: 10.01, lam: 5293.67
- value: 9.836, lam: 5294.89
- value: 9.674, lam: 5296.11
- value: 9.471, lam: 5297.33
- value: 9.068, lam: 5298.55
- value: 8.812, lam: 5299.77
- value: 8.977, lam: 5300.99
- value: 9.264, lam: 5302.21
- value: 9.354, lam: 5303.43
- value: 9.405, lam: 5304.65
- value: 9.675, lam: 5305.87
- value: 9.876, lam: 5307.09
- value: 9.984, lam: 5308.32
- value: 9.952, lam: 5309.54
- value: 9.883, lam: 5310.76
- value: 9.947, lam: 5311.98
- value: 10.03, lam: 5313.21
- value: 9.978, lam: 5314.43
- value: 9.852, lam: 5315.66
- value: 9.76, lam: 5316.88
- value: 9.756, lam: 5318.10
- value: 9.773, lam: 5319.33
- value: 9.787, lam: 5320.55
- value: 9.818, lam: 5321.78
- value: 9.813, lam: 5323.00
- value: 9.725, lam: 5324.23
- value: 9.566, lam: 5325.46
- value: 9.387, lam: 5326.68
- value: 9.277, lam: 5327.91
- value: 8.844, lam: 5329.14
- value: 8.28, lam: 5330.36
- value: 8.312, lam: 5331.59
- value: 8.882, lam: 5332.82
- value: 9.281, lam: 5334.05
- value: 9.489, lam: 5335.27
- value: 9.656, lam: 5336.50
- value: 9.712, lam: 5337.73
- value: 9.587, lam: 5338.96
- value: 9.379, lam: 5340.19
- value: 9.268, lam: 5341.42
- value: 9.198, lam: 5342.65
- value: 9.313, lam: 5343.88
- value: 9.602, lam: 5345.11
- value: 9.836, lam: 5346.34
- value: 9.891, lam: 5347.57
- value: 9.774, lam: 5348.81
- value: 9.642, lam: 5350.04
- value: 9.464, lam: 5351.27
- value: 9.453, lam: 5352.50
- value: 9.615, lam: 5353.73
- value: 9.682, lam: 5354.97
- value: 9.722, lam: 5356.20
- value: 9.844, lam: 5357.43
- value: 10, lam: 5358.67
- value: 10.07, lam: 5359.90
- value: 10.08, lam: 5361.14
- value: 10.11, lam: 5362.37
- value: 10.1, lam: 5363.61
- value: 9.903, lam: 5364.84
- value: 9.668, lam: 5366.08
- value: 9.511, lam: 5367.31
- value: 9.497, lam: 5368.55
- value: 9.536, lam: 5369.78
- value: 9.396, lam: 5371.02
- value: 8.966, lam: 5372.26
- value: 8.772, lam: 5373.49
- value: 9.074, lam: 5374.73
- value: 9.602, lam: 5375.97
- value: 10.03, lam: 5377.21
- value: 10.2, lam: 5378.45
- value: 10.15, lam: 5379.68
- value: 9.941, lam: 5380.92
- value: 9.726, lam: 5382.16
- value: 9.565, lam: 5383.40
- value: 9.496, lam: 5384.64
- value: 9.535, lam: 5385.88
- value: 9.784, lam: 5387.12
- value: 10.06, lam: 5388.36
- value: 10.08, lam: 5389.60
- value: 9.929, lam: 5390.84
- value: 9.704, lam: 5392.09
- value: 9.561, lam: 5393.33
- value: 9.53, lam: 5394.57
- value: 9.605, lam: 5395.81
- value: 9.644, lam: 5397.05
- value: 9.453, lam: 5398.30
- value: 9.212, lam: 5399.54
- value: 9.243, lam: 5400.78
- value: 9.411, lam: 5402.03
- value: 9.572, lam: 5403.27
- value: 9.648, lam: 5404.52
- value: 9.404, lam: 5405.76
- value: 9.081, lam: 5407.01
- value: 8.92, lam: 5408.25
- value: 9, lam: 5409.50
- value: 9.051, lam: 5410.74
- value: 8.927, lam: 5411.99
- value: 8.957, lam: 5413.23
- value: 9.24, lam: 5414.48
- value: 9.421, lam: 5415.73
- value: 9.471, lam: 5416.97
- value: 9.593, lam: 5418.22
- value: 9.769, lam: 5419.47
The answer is -1.9 AA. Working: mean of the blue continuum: 9.18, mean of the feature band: 9.69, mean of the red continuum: 9.34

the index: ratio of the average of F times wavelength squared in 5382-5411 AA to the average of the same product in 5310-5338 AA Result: 1.03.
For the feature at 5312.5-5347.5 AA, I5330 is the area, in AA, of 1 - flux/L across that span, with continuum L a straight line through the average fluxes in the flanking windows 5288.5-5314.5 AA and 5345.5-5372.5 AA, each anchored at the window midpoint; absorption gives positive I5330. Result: 0.80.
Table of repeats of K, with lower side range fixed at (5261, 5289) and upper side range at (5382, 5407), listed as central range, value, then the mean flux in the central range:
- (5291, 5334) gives -1.81 AA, 9.54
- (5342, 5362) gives -0.72 AA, 9.7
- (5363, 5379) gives -0.15 AA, 9.56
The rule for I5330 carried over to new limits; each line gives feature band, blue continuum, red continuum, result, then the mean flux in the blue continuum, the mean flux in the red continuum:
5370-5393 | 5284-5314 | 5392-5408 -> -0.5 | 9.6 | 9.45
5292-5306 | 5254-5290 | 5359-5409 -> -0.4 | 9.09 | 9.62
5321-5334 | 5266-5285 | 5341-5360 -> 0.3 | 8.82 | 9.64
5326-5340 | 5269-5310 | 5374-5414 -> 0.4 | 9.31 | 9.53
